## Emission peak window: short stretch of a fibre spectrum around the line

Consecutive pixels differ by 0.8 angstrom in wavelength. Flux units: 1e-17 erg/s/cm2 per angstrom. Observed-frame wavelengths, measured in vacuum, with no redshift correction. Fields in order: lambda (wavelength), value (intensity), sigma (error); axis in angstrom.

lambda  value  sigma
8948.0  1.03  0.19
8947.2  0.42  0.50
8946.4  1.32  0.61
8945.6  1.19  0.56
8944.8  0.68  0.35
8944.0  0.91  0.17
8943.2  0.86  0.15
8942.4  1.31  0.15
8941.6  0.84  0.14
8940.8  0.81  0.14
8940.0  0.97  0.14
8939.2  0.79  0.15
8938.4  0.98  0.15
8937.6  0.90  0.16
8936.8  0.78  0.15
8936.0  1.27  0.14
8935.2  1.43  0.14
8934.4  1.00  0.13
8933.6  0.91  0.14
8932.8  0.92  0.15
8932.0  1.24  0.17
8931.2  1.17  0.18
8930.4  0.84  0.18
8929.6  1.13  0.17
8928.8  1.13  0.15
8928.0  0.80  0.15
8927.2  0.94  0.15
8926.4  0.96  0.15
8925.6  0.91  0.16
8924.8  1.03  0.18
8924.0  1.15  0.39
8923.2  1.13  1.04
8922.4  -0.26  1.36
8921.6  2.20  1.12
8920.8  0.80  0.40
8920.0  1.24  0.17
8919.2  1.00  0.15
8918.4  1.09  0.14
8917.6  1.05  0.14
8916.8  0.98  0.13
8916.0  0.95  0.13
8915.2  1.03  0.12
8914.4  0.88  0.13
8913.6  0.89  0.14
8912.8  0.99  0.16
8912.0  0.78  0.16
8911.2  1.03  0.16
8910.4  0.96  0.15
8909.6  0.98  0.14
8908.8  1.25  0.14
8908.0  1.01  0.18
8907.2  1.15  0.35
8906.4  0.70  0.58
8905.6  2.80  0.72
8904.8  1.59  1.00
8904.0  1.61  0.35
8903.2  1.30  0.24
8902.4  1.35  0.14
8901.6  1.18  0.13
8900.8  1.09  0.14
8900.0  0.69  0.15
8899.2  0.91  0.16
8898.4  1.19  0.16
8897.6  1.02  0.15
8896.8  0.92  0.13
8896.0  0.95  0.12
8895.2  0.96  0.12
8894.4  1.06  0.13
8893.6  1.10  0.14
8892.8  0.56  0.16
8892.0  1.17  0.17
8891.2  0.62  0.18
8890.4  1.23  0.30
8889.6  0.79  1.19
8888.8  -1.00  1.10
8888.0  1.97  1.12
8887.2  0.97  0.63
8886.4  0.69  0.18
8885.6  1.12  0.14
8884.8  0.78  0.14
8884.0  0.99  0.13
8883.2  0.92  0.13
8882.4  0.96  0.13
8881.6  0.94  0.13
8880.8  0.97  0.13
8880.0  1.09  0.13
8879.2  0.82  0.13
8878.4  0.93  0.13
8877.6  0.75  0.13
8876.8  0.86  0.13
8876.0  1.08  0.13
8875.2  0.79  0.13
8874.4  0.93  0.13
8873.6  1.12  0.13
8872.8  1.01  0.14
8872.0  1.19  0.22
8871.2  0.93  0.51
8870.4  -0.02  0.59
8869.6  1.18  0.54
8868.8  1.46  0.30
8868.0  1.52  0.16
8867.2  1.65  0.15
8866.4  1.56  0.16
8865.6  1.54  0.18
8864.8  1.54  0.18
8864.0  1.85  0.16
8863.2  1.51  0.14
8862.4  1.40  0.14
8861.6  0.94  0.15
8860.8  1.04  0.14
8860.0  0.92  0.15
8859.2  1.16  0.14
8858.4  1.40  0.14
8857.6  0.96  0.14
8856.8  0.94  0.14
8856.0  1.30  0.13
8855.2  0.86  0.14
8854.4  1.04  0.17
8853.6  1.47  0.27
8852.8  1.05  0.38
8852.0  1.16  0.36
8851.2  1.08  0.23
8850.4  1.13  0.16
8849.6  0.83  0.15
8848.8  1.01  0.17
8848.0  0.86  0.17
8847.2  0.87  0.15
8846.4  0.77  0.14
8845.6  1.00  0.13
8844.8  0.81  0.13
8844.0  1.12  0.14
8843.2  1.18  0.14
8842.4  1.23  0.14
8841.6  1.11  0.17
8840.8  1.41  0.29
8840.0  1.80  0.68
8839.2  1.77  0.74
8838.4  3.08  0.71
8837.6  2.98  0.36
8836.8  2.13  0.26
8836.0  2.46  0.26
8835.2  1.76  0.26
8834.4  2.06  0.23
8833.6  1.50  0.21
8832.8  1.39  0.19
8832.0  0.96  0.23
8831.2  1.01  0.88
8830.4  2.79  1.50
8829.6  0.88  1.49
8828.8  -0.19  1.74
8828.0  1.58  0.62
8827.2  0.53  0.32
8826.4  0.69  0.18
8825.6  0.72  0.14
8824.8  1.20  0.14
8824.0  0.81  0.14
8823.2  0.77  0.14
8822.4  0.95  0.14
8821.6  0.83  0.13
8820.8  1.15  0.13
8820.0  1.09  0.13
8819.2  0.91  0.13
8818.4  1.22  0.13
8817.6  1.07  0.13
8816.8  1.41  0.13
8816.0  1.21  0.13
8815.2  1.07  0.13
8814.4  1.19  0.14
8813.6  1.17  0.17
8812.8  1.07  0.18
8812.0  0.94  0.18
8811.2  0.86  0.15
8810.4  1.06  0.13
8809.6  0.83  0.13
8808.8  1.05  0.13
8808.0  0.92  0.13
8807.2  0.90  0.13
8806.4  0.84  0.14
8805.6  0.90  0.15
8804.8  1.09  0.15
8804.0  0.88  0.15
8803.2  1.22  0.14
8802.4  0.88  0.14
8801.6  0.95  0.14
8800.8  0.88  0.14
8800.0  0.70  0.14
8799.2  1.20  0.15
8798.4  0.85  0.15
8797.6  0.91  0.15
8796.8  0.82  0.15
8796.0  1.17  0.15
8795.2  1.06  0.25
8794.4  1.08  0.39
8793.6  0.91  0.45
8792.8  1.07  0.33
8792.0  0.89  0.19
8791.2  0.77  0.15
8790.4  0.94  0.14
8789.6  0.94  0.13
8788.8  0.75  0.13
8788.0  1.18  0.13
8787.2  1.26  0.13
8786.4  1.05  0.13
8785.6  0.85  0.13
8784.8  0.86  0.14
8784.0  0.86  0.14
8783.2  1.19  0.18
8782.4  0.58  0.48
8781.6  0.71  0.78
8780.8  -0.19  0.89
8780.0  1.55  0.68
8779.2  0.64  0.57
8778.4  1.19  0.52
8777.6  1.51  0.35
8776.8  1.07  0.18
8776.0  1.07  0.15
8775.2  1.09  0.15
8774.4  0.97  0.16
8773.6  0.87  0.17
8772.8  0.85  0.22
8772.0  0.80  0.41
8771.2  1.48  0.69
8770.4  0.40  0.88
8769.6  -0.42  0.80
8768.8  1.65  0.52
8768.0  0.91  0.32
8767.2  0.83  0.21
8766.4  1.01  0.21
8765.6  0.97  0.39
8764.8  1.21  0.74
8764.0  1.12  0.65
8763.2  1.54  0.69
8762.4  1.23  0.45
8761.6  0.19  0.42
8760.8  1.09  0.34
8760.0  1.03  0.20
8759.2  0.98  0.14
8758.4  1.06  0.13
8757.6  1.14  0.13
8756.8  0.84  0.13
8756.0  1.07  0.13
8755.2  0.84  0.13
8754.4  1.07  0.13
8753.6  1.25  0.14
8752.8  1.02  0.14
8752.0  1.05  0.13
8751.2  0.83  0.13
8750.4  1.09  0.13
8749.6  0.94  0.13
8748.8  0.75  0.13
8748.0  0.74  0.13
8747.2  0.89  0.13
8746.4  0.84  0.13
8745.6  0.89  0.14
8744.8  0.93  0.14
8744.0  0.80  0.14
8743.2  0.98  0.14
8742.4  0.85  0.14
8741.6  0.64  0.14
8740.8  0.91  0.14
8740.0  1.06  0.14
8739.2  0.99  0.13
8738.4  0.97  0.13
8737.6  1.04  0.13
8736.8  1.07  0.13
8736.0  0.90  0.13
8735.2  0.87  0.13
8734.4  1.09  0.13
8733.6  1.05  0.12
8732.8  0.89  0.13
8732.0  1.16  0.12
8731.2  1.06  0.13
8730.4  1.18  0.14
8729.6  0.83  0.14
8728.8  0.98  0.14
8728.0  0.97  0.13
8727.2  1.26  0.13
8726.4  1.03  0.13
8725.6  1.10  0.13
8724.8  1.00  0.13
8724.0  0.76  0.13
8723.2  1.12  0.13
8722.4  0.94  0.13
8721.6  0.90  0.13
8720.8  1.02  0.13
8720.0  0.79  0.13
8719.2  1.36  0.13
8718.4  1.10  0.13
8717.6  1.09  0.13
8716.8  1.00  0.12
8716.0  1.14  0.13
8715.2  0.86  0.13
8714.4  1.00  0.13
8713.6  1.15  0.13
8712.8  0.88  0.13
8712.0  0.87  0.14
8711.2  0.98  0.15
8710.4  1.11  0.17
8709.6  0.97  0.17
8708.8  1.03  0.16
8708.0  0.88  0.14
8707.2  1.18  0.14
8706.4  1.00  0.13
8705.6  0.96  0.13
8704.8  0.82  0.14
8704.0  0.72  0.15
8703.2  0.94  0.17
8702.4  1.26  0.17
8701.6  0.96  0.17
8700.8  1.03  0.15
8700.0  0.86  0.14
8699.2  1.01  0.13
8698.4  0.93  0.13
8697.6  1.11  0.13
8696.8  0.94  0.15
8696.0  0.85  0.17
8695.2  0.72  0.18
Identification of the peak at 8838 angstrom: H-alpha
